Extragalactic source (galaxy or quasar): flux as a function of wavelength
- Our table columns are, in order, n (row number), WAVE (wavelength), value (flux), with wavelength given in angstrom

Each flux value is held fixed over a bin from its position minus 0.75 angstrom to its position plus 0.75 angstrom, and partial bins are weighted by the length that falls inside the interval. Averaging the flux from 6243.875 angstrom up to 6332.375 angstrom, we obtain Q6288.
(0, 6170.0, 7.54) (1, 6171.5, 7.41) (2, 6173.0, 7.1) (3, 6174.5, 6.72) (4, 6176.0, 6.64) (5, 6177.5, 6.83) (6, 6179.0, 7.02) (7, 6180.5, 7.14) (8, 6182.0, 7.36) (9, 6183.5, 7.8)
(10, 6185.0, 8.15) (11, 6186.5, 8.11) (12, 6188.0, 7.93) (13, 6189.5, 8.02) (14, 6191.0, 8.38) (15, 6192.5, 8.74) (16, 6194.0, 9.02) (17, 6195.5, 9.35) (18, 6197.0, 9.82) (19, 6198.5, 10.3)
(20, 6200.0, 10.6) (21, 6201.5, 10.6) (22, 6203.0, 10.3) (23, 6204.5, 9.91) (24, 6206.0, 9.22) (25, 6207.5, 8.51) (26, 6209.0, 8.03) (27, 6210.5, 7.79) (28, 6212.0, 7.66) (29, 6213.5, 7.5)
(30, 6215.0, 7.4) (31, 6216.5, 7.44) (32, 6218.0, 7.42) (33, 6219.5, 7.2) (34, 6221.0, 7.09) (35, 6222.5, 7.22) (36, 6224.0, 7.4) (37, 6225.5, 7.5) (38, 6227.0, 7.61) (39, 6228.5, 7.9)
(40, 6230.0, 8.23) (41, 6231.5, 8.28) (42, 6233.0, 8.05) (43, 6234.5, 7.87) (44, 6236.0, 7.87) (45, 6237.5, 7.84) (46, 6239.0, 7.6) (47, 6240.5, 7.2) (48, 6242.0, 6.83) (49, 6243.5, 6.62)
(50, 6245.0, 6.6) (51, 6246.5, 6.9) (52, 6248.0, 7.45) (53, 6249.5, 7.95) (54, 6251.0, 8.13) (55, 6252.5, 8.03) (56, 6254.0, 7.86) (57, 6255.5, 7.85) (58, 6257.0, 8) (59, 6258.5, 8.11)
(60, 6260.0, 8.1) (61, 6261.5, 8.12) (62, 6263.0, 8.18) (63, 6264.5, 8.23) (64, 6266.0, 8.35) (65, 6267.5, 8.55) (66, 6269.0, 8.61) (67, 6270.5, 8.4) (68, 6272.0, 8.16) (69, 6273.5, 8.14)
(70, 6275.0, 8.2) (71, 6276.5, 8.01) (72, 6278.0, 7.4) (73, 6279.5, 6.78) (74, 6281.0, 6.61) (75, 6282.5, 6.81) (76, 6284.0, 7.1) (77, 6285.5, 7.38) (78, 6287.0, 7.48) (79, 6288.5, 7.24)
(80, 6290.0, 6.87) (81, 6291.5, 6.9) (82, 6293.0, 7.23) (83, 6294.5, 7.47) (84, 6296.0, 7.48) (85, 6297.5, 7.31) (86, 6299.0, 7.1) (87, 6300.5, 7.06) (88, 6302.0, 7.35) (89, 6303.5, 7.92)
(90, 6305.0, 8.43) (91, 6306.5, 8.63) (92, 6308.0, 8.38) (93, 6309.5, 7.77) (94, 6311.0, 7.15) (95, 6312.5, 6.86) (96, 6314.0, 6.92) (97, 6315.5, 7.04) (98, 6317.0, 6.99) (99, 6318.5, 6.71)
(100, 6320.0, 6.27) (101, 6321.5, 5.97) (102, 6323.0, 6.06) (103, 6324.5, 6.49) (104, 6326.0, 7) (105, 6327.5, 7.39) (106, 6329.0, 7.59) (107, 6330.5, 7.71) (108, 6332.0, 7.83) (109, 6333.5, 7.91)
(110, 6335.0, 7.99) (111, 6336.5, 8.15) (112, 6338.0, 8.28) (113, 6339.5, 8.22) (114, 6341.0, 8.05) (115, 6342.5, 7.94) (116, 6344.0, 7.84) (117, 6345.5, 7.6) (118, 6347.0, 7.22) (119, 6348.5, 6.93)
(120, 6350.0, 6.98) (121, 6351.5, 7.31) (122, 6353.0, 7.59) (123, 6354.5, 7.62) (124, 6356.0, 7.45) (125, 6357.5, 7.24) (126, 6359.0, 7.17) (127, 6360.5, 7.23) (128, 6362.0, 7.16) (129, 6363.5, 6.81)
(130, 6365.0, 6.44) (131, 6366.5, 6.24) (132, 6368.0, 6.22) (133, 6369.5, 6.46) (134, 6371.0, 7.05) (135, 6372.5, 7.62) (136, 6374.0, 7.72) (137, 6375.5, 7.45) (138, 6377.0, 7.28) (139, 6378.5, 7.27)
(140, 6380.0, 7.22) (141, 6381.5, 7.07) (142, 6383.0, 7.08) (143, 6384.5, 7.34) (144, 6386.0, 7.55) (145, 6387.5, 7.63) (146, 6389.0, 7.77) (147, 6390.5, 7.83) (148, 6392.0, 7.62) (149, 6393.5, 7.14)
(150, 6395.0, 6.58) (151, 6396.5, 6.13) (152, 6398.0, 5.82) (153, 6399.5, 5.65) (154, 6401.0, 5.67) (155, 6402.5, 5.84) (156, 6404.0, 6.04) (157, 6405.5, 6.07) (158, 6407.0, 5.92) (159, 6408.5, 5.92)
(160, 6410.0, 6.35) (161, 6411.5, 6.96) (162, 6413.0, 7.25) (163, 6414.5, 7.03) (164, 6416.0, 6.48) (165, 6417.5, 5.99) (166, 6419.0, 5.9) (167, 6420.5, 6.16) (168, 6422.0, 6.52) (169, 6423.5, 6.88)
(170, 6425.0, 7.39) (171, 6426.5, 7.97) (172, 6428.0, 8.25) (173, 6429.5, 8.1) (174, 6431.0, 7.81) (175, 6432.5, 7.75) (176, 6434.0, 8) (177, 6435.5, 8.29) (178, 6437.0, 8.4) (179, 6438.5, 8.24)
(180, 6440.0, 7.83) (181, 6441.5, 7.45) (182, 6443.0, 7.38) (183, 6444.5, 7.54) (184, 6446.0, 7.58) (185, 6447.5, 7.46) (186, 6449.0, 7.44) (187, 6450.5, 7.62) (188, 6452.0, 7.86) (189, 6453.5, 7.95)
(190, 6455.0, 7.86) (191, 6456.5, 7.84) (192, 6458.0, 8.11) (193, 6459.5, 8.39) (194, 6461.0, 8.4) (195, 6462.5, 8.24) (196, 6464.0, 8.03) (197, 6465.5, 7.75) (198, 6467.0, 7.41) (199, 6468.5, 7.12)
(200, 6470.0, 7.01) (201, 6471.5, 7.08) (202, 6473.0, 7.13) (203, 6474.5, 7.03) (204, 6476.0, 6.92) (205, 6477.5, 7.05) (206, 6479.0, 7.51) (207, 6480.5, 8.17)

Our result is 7.5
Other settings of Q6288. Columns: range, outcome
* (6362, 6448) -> 7.04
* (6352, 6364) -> 7.29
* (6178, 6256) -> 8.05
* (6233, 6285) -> 7.72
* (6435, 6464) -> 7.89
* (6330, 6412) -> 7.11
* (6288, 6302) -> 7.19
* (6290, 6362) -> 7.39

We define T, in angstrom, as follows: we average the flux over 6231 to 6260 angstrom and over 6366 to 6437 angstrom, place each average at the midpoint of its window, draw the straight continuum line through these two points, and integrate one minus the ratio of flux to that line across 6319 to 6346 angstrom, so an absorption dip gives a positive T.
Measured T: -0.72 angstrom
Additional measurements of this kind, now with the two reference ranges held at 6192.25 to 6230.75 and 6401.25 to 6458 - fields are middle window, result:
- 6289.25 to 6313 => 1.3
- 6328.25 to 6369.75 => 1.5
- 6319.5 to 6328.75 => 1.4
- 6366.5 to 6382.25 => 0.9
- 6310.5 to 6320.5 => 1.3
